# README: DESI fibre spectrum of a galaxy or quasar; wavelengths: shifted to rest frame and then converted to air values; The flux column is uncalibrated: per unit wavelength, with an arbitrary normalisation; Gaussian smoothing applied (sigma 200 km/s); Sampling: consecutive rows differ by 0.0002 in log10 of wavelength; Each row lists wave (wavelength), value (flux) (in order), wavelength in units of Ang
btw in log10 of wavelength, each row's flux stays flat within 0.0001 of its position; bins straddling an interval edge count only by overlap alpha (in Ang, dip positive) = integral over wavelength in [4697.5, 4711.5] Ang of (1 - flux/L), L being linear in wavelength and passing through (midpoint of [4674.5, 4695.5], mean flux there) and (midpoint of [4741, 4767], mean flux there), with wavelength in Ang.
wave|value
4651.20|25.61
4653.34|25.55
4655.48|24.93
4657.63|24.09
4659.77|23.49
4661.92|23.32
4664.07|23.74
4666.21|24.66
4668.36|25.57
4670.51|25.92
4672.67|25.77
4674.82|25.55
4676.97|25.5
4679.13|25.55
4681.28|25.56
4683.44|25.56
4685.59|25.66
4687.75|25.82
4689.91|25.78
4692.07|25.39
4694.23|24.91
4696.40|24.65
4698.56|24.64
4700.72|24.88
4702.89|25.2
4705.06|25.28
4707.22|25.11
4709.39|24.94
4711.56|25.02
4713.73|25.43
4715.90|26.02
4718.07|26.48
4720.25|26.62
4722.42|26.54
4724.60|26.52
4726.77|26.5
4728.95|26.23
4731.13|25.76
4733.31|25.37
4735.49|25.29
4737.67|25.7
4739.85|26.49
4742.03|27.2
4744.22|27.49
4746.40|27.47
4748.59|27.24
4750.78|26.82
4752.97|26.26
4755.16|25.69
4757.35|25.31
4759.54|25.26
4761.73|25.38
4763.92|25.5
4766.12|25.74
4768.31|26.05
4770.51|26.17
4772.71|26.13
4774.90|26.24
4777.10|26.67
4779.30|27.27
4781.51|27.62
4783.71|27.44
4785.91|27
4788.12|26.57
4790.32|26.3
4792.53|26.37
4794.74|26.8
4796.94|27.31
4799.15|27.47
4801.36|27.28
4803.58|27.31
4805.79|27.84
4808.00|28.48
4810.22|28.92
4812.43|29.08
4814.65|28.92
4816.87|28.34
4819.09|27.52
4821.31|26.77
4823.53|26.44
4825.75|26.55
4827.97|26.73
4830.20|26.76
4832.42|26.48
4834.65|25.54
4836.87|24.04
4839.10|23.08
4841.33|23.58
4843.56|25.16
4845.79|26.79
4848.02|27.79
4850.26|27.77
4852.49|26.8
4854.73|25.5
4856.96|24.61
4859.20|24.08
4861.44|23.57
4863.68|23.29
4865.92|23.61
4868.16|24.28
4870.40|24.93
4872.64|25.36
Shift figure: 0.4 Ang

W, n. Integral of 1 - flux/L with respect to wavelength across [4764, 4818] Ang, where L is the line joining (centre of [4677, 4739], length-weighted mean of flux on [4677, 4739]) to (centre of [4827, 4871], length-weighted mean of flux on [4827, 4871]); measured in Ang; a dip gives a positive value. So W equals -3.88 Ang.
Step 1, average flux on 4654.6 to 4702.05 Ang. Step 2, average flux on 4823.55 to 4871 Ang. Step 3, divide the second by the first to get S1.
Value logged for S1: 1.0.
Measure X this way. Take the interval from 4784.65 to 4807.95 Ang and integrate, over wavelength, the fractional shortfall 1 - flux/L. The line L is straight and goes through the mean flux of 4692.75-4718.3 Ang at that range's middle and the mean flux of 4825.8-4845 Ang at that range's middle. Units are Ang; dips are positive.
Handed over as -1.7 Ang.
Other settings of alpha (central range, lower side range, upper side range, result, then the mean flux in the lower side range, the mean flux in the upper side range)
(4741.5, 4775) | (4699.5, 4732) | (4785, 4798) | 0.1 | 25.8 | 26.7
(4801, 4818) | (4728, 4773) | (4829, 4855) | -1.6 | 26.1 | 25.8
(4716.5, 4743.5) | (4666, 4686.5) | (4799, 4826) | 0.2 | 25.6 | 27.8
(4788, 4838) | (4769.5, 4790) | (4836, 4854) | -1.8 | 26.8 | 25.6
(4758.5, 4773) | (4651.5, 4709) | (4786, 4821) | 0.6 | 25.1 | 27.6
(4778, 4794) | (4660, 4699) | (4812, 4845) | -0.6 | 25.2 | 26.3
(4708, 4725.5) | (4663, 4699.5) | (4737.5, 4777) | -0.1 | 25.3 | 26.3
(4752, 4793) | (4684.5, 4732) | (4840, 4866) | -1.3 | 25.6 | 25.3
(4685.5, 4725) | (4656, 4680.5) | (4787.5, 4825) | 0.1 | 24.8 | 27.5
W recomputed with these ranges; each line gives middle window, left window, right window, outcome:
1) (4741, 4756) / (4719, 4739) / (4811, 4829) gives -0.3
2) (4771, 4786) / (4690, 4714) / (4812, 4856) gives -0.6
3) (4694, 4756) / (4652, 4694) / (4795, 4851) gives -0.5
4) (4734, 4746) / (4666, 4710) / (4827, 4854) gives -0.4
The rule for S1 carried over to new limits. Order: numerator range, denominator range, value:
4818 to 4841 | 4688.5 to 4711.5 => 1.03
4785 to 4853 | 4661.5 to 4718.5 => 1.06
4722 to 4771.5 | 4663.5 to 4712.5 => 1.04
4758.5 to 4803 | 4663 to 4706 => 1.05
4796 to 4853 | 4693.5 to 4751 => 1.04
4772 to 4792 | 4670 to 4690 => 1.05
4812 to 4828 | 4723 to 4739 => 1.06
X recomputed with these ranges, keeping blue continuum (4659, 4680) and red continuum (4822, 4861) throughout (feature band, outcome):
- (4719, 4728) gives -0.5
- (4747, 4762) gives -0.5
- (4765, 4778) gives -0.4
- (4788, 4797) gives -0.4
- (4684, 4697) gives -0.2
